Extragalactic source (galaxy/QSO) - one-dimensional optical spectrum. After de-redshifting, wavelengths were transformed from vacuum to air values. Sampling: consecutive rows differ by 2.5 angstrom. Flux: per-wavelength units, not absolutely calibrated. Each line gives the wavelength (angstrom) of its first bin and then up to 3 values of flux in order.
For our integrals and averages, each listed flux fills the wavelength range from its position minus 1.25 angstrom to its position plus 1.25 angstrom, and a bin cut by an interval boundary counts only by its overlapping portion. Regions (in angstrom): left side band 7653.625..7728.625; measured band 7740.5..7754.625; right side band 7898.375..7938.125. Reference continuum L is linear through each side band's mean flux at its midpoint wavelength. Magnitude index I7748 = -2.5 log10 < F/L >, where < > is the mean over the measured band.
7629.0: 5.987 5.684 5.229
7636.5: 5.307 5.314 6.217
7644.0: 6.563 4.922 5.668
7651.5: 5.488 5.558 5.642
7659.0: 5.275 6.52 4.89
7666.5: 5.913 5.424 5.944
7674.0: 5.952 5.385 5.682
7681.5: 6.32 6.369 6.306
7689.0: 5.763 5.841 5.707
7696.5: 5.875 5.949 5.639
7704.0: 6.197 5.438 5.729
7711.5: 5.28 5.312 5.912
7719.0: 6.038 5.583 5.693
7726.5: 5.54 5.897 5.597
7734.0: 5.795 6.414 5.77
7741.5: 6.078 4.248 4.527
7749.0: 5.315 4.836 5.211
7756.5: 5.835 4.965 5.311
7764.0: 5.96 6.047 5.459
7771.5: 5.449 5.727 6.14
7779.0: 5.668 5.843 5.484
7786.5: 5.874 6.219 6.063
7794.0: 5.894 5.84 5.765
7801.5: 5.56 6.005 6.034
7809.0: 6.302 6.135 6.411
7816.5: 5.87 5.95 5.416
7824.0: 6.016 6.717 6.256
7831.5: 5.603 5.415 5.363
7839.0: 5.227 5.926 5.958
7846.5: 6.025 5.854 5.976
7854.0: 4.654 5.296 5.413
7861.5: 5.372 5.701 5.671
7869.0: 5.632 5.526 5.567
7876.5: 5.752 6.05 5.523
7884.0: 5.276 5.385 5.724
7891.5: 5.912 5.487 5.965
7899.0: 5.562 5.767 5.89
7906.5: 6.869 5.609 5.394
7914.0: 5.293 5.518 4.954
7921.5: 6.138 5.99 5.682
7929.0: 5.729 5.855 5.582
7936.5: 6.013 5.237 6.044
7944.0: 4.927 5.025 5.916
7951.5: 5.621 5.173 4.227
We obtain 0.15 mag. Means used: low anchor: 5.76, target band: 5.01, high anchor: 5.74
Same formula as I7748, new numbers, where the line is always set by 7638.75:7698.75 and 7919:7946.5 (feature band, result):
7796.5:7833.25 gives -0.052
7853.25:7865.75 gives 0.071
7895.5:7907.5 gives -0.061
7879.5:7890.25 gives 0.031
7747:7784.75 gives 0.039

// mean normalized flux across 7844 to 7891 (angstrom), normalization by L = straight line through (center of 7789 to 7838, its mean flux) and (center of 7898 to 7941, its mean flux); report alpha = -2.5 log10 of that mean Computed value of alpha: 0.04 mag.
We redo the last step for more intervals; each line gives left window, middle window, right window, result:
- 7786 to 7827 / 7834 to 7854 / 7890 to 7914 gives 0.05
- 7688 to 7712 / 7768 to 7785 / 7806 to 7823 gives 0.05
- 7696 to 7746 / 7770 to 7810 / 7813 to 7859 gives -0.02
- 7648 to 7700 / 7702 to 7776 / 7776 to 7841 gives 0.05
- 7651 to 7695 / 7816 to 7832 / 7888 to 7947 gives -0.05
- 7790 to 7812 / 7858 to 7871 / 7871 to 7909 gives 0.05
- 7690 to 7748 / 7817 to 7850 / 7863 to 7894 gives -0.03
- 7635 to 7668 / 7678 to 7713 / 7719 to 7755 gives -0.06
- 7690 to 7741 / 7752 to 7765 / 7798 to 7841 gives 0.08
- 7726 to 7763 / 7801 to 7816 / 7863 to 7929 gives -0.10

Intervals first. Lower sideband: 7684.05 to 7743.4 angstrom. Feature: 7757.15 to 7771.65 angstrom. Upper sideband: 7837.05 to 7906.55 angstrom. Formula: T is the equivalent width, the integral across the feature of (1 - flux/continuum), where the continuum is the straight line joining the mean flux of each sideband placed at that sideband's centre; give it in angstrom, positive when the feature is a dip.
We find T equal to 0.5 angstrom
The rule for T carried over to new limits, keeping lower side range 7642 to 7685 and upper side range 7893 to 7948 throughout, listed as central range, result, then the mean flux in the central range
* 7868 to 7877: 0.1 angstrom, 5.61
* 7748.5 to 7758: 0.7 angstrom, 5.29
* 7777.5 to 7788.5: -0.1 angstrom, 5.76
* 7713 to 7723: 0.0 angstrom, 5.72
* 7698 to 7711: -0.1 angstrom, 5.76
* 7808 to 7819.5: -0.9 angstrom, 6.14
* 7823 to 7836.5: -0.6 angstrom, 5.94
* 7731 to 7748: 0.7 angstrom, 5.48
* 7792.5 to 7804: -0.2 angstrom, 5.8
